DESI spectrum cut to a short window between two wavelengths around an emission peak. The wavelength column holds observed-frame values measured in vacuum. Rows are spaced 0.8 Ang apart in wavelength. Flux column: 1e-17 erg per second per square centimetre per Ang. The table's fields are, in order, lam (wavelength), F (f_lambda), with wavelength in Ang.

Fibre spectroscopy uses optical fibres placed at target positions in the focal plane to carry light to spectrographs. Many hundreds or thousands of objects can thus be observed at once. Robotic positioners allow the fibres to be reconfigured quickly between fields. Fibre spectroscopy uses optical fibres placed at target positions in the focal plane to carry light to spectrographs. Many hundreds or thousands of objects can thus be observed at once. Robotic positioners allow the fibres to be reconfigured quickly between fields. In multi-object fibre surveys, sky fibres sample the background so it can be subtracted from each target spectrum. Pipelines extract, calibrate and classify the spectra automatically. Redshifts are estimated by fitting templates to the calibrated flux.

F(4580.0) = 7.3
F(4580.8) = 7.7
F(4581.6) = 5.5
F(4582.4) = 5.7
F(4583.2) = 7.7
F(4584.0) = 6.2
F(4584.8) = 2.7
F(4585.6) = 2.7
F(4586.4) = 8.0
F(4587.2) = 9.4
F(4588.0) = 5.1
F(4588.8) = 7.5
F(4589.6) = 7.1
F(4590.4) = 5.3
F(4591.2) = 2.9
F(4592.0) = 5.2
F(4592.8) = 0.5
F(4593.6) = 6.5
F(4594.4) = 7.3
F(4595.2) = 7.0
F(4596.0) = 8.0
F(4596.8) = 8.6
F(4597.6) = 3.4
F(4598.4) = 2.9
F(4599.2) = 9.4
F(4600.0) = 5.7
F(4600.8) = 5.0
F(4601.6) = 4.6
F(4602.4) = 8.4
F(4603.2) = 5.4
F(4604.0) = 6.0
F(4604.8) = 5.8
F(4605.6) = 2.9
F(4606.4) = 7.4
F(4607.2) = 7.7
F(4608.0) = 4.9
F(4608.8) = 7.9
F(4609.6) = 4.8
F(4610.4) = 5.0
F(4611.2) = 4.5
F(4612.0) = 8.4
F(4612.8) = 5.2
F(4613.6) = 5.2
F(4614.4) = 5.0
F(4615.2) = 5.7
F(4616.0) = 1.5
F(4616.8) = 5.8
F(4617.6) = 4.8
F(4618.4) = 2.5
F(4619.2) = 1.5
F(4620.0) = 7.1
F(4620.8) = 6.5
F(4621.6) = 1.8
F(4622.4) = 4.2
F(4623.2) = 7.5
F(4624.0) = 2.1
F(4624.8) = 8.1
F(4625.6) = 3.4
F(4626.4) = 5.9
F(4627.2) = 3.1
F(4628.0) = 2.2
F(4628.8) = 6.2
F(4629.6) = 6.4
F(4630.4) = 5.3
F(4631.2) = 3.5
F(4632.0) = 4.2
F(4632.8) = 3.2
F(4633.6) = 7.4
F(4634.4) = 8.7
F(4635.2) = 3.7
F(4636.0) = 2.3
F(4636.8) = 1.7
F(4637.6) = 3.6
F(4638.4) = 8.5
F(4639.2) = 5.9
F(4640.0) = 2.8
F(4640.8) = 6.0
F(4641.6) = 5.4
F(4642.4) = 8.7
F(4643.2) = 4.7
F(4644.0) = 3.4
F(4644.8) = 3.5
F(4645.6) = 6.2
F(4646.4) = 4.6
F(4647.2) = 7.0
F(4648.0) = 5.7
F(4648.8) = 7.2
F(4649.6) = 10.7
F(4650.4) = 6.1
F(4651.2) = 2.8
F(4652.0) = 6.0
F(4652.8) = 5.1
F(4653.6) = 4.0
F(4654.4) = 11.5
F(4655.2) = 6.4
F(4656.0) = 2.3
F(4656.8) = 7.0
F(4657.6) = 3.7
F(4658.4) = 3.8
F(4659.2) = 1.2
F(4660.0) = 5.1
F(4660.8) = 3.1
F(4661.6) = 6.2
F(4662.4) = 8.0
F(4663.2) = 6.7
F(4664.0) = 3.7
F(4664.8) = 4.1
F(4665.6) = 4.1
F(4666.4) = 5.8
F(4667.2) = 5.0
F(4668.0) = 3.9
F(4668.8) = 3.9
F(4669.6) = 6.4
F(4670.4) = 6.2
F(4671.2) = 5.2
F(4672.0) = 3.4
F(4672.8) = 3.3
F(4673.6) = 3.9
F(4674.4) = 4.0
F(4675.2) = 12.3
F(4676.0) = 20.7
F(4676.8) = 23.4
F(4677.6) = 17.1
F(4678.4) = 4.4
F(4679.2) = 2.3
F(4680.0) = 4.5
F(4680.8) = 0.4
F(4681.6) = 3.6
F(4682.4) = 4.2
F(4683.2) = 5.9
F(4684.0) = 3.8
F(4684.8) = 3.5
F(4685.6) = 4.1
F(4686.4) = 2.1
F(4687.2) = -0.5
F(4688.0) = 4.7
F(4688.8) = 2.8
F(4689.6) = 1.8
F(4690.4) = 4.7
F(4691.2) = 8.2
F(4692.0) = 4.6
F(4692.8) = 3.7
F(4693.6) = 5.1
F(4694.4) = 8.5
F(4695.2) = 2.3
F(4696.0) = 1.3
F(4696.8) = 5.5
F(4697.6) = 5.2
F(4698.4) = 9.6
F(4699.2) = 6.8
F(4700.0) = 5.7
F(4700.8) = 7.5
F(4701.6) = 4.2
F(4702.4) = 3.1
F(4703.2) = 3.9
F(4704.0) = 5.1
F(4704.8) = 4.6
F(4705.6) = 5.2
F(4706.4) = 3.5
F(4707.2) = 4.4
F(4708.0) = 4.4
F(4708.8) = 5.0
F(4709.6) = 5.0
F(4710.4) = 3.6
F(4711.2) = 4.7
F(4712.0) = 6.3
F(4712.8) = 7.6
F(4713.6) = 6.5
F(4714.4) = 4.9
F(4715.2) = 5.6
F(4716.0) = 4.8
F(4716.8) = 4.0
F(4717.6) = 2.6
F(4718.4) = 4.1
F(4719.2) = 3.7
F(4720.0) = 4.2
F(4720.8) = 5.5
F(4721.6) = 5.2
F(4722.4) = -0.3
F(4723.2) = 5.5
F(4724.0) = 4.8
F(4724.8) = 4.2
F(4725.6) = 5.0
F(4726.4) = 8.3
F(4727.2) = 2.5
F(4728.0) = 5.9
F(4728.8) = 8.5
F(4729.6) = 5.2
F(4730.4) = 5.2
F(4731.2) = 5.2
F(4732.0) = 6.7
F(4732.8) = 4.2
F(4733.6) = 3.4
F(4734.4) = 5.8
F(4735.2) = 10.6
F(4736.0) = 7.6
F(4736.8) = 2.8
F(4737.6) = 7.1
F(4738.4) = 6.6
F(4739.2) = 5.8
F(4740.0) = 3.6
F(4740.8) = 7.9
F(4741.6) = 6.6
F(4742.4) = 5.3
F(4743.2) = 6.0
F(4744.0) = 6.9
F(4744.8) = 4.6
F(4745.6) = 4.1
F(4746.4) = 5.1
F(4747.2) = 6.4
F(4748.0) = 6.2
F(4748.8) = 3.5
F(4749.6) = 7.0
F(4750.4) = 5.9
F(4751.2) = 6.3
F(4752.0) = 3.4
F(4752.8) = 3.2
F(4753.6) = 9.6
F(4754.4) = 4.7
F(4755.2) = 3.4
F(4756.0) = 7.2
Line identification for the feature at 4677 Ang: H-gamma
